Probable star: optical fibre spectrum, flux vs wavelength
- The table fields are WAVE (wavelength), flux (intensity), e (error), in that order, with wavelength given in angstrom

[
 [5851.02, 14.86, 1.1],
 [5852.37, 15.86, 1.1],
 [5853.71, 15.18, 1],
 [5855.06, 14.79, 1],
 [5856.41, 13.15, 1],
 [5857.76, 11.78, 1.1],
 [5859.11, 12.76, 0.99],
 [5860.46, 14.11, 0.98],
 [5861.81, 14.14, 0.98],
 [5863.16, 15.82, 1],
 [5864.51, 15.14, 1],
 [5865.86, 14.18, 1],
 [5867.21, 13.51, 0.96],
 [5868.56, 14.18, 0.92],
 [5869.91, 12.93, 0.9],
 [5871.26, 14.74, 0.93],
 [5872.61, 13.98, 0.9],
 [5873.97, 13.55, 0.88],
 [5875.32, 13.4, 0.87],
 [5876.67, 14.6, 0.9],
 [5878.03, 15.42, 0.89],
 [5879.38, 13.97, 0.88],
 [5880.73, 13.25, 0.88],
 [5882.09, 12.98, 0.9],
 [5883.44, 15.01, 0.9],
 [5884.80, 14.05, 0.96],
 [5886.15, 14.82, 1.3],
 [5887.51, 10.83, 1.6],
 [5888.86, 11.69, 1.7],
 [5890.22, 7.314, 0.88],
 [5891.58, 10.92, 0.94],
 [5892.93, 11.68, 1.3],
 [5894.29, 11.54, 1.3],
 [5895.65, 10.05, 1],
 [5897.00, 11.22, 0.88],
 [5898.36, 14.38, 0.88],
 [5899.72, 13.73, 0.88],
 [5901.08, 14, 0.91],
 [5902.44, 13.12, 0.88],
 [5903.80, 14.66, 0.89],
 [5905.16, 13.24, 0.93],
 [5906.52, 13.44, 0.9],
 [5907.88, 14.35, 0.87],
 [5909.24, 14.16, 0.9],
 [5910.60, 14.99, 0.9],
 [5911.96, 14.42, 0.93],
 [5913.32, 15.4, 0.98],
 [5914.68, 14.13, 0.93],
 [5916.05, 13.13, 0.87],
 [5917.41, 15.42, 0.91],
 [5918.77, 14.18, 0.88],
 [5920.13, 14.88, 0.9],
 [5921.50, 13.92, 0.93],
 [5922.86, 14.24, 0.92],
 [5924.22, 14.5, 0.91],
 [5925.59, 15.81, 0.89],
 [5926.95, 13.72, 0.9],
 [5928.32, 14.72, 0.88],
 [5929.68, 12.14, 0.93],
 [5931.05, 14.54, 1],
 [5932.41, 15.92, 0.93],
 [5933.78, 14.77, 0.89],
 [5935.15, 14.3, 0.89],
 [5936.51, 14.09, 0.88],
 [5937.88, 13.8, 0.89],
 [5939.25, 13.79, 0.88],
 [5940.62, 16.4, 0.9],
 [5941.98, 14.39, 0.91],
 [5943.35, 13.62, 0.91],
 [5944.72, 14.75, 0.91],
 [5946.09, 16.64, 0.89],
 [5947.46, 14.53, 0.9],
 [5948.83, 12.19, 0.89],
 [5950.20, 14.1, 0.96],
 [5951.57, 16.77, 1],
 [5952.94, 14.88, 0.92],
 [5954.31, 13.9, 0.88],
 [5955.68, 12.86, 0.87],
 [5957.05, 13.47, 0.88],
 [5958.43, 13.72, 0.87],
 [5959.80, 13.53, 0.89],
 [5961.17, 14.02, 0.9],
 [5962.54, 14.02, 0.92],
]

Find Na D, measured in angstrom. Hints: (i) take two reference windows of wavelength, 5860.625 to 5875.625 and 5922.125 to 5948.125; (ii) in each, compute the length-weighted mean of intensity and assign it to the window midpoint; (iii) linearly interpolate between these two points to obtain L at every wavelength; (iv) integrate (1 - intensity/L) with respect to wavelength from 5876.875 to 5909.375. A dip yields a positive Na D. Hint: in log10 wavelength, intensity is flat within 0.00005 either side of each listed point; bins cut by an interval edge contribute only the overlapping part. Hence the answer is 3.17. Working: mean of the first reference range 14.2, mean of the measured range 12.9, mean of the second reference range 14.6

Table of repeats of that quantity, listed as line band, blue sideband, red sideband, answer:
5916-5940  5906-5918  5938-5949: 0.2 angstrom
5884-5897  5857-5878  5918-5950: 2.5 angstrom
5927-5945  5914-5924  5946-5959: -0.2 angstrom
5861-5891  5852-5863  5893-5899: -1.5 angstrom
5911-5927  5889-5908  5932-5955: -1.4 angstrom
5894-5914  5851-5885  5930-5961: 1.0 angstrom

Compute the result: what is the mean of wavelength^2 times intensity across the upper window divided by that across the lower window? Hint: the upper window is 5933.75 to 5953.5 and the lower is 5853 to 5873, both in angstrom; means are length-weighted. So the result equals 1.1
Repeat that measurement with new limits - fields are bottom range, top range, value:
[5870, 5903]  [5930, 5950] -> 1.14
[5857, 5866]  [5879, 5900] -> 0.89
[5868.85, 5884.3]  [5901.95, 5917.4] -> 1.02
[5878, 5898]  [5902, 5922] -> 1.17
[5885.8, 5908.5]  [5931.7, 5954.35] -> 1.20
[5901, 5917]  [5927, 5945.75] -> 1.03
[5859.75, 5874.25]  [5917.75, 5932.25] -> 1.03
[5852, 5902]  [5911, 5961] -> 1.10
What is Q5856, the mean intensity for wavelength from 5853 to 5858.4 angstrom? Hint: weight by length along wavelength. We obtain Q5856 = 13.8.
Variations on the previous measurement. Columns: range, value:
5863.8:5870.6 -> 14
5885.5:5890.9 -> 11.1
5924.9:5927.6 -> 14.8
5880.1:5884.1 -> 13.7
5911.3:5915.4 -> 14.6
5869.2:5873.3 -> 13.9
